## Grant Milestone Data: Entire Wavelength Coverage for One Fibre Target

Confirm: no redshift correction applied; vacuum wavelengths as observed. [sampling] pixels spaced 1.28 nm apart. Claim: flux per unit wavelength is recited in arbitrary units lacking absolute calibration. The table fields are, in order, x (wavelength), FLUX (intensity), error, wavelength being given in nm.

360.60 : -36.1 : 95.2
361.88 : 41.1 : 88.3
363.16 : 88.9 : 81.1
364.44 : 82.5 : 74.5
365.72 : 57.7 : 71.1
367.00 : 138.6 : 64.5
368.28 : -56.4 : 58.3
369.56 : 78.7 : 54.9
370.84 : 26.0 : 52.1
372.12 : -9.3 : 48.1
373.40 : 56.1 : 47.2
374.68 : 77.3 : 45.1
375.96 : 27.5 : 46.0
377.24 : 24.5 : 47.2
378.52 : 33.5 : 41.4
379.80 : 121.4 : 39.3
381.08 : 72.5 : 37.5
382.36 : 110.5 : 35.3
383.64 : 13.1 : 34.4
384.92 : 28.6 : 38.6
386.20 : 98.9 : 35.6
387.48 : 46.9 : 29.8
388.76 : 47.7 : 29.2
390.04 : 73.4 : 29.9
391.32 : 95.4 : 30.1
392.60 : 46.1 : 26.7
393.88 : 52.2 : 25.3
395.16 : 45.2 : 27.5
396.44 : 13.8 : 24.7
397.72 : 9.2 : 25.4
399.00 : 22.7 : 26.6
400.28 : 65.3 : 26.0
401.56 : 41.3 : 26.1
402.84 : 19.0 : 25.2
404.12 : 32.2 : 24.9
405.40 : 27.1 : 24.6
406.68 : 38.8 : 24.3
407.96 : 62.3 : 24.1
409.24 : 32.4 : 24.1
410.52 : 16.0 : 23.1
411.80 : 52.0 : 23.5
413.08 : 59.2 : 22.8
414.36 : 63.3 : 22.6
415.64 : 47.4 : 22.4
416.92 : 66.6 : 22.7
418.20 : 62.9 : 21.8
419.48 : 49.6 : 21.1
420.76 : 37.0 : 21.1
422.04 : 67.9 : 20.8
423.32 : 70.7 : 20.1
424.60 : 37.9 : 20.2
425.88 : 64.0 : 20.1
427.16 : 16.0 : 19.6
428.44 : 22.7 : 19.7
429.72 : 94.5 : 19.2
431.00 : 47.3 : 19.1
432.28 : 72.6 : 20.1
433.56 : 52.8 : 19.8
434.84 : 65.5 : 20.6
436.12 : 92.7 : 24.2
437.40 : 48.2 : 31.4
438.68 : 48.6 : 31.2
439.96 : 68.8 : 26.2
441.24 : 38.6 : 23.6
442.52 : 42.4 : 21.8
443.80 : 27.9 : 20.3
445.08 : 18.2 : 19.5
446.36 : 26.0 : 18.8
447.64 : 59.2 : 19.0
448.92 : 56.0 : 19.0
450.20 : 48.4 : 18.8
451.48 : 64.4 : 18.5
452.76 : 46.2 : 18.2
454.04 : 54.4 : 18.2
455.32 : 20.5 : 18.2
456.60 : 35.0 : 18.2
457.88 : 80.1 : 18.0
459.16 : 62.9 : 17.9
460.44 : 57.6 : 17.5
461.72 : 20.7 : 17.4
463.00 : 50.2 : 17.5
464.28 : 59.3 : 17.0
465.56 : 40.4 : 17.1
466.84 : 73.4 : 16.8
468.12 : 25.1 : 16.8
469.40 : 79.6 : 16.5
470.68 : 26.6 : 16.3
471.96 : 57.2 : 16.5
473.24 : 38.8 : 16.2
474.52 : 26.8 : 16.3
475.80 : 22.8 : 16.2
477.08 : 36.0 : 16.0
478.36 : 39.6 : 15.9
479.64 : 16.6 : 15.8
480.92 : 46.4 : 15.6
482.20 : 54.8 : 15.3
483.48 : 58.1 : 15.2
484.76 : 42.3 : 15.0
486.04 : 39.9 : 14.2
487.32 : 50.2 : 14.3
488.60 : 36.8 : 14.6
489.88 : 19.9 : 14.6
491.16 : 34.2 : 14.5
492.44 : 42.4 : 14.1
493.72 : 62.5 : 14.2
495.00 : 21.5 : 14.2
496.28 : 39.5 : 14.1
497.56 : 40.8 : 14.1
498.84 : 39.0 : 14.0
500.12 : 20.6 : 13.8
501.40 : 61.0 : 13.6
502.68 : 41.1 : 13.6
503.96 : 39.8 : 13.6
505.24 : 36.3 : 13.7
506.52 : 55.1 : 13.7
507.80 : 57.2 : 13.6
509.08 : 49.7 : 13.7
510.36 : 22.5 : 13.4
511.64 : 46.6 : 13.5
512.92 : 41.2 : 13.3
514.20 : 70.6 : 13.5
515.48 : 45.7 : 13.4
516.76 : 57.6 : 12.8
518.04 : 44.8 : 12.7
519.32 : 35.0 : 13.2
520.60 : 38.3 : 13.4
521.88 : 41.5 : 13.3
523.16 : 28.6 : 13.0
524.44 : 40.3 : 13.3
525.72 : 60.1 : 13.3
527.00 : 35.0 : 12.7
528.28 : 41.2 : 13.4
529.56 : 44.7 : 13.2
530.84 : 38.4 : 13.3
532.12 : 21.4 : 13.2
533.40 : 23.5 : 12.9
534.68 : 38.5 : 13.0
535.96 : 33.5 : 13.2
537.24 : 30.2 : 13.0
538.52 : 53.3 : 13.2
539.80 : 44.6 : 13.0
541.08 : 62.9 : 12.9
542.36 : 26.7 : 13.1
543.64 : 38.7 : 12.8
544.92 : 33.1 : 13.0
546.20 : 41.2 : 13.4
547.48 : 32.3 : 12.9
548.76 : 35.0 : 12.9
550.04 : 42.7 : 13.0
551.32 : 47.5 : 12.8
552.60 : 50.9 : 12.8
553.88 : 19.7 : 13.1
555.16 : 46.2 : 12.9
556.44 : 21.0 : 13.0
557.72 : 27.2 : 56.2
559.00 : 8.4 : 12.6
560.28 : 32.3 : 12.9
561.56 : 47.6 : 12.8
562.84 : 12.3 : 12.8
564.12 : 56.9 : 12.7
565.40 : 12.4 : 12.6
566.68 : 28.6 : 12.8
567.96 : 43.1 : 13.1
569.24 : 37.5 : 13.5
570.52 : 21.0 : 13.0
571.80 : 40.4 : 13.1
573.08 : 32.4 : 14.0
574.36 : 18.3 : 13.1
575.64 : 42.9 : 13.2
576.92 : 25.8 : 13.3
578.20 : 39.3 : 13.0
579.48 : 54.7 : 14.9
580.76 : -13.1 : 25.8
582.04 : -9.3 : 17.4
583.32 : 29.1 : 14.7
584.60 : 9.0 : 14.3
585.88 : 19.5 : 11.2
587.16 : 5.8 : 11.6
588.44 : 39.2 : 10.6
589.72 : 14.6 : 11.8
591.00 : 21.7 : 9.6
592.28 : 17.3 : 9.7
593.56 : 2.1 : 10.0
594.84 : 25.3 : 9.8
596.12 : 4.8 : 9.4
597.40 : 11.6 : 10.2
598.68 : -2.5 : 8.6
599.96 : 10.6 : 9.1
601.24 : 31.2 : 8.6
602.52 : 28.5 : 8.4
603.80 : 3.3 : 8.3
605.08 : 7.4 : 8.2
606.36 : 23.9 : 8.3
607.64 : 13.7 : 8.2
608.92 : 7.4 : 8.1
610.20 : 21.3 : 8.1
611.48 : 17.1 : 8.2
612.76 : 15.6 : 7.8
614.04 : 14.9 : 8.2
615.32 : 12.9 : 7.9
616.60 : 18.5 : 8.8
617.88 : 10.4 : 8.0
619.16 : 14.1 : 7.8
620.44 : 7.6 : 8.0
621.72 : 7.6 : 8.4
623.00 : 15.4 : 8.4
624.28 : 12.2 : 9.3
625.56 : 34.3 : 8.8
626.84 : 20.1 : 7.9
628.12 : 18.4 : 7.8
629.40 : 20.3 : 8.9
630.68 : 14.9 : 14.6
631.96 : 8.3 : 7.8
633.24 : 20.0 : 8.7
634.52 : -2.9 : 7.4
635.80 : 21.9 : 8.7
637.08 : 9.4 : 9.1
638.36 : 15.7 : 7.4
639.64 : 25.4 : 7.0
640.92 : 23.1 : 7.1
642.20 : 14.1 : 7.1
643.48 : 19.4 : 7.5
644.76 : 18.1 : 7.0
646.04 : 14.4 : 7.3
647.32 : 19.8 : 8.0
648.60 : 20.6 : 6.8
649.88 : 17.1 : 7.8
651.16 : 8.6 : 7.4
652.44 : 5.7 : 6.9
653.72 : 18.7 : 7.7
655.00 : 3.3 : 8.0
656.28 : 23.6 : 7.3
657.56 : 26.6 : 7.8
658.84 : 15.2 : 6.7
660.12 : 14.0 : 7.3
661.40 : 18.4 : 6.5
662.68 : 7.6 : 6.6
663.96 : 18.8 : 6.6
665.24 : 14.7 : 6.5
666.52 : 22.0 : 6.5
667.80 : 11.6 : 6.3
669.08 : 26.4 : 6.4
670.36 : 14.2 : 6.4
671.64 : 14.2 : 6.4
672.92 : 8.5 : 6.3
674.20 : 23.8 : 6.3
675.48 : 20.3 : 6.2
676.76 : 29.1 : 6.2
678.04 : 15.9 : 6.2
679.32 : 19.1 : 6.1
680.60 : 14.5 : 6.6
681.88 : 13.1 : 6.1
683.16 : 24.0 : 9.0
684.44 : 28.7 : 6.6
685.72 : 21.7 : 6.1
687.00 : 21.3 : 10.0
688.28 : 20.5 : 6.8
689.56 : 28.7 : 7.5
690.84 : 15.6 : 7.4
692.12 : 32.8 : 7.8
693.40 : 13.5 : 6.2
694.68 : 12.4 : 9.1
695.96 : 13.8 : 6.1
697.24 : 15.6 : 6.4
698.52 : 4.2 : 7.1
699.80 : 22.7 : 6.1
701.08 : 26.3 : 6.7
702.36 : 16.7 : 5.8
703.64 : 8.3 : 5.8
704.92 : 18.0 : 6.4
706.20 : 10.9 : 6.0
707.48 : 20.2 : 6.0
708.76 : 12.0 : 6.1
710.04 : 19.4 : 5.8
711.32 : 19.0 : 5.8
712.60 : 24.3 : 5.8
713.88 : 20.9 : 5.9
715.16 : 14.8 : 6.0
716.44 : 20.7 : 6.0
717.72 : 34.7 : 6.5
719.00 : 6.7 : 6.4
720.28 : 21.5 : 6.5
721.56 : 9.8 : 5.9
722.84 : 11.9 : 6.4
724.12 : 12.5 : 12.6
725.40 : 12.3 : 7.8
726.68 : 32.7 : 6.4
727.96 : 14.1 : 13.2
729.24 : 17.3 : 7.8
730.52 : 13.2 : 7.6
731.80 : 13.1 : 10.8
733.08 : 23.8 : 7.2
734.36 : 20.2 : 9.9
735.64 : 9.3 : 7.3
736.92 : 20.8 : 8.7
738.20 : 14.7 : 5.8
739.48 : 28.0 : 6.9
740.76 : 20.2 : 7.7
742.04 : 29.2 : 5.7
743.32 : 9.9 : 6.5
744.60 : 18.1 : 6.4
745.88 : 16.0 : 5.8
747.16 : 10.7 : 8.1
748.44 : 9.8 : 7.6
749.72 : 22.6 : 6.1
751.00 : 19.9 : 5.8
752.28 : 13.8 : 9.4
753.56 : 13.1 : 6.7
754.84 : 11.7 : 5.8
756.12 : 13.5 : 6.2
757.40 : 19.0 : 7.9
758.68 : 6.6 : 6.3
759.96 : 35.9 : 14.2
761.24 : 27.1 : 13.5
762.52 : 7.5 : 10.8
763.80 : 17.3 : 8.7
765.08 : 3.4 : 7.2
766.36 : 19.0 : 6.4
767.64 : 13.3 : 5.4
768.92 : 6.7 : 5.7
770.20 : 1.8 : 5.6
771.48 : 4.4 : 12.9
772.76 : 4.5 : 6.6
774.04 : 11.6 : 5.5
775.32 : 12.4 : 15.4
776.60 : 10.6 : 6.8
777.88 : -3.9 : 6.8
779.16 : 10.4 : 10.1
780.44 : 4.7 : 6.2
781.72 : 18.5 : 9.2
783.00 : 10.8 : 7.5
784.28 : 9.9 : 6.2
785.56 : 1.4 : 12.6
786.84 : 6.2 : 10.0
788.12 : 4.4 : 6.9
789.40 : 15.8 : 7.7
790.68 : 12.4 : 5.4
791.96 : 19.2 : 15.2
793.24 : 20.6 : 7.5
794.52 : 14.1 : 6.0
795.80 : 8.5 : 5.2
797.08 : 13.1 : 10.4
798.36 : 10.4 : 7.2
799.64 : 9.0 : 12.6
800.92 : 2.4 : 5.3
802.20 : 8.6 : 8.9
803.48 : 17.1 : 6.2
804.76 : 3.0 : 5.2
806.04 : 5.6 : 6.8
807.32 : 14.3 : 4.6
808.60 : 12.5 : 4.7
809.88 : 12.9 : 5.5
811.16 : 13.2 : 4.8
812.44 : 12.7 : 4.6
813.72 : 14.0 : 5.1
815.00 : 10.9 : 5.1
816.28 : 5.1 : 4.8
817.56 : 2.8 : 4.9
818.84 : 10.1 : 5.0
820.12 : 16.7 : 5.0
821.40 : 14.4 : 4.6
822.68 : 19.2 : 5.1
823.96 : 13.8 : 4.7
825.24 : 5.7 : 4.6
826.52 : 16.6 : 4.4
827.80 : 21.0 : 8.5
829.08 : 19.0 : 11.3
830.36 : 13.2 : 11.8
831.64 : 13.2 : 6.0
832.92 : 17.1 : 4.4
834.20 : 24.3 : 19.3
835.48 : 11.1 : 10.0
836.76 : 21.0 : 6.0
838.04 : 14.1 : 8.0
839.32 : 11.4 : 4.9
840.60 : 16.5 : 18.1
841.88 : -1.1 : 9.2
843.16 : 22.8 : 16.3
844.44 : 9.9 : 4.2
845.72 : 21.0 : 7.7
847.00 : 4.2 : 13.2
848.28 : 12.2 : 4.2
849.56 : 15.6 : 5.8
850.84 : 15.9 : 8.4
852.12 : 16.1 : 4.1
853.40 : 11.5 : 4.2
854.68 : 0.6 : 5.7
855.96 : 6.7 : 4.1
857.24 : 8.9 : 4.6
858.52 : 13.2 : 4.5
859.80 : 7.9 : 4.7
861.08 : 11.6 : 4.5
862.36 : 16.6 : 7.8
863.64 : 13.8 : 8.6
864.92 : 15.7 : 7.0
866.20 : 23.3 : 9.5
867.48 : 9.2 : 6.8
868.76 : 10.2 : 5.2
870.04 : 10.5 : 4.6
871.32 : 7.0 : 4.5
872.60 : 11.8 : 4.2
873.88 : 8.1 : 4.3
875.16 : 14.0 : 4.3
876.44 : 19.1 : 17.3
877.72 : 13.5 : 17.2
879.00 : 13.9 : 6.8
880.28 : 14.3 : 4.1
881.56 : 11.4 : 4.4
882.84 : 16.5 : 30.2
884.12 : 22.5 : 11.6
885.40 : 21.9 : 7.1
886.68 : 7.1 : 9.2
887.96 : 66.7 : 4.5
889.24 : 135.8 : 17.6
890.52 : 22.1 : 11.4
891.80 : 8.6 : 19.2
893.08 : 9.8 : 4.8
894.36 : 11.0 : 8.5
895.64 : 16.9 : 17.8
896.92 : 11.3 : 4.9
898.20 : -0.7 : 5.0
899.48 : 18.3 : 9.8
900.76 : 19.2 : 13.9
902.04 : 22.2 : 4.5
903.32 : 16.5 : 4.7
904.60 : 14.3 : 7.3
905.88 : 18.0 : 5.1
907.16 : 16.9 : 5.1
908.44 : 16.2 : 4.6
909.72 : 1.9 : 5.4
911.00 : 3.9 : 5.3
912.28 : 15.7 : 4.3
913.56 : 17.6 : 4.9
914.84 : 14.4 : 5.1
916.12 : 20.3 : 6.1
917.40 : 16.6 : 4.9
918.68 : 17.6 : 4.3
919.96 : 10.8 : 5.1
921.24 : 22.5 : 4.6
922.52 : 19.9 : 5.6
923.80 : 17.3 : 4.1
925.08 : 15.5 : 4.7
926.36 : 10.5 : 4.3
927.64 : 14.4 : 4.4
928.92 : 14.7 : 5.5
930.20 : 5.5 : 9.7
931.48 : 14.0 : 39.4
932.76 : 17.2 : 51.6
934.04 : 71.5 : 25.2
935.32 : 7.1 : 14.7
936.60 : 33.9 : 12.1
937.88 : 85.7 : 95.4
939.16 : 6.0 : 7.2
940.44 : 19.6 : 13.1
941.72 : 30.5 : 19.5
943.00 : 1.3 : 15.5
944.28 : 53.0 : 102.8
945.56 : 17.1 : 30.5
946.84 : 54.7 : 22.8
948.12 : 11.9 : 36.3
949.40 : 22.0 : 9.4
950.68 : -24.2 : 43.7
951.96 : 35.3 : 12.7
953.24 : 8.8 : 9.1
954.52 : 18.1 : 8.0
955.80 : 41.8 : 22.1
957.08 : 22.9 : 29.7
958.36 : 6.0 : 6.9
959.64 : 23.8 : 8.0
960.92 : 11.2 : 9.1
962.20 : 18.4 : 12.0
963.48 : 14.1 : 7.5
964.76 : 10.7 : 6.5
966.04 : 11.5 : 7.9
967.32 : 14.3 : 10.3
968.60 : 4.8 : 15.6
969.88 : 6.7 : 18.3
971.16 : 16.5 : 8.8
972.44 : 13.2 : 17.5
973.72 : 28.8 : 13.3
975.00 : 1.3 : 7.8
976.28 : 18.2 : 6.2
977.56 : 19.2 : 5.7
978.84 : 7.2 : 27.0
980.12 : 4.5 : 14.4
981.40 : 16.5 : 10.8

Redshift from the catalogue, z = 1.38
